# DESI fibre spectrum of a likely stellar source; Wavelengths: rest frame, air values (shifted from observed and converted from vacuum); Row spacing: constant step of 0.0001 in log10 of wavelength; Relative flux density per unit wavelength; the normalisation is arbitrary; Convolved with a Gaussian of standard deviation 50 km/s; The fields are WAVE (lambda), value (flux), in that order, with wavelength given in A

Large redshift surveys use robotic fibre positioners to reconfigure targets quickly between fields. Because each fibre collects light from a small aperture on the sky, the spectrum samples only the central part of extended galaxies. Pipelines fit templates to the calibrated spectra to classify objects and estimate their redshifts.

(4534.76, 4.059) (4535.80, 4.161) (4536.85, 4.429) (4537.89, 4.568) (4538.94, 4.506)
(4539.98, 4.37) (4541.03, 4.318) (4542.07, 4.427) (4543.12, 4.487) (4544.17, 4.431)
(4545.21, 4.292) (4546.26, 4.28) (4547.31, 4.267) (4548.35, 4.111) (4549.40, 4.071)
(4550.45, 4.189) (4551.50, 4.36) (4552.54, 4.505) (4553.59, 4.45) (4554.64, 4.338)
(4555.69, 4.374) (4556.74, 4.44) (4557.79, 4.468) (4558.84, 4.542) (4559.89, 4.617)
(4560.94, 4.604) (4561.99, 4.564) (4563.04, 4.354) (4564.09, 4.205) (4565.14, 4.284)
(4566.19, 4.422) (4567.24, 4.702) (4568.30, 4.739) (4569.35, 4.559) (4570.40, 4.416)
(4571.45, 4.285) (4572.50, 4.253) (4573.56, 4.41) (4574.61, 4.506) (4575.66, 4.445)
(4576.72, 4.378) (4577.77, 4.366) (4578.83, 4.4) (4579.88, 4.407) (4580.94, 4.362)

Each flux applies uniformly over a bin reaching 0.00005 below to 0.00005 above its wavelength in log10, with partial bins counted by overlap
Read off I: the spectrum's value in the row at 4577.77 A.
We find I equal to 4.366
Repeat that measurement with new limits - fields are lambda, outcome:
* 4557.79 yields 4.468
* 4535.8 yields 4.161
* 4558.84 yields 4.542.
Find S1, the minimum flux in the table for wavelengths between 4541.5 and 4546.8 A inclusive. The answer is 4.28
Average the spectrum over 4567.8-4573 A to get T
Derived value 4.46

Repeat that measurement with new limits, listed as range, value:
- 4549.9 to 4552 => 4.26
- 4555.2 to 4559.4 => 4.46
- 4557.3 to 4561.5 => 4.56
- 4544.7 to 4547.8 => 4.27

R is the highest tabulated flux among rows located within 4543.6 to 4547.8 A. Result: 4.431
